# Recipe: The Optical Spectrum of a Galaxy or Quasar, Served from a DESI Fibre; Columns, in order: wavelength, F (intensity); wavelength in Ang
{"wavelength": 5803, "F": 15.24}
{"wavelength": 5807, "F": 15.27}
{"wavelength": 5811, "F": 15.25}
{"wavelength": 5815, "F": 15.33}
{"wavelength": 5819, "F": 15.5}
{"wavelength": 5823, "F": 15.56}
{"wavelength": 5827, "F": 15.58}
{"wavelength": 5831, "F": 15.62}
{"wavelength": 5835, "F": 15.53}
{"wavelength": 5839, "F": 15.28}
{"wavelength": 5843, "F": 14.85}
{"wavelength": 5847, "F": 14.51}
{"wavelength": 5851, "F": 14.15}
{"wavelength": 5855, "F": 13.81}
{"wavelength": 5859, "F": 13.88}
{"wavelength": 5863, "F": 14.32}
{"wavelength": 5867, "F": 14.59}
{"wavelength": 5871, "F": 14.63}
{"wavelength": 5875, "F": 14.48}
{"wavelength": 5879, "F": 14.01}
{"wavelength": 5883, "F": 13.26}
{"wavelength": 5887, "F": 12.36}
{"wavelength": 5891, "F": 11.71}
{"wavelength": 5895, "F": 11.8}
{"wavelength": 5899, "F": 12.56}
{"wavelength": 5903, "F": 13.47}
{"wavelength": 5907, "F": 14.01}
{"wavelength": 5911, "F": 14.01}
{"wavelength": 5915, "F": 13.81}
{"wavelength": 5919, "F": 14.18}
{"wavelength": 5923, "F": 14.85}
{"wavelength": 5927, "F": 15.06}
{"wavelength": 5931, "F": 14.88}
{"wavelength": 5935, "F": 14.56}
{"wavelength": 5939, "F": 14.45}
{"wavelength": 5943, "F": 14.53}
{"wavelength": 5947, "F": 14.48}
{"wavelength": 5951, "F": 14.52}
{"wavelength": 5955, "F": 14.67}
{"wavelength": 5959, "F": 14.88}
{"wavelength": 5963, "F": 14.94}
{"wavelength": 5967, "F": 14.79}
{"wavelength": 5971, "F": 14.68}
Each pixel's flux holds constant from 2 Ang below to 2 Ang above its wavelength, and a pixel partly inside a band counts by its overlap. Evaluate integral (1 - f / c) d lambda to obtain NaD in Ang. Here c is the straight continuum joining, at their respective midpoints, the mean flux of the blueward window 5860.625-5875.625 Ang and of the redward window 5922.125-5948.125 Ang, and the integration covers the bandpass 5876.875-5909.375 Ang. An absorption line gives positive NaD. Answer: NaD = 3.7 Ang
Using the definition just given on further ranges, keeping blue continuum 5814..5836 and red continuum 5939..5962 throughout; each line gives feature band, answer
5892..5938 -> 3.02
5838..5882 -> 2.62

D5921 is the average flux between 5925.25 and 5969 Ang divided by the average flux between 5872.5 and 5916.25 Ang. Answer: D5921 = 1.1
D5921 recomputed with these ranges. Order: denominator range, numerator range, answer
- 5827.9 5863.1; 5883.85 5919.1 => 0.89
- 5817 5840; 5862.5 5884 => 0.92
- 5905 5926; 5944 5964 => 1.03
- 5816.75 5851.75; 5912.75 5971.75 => 0.96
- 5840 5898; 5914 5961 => 1.06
